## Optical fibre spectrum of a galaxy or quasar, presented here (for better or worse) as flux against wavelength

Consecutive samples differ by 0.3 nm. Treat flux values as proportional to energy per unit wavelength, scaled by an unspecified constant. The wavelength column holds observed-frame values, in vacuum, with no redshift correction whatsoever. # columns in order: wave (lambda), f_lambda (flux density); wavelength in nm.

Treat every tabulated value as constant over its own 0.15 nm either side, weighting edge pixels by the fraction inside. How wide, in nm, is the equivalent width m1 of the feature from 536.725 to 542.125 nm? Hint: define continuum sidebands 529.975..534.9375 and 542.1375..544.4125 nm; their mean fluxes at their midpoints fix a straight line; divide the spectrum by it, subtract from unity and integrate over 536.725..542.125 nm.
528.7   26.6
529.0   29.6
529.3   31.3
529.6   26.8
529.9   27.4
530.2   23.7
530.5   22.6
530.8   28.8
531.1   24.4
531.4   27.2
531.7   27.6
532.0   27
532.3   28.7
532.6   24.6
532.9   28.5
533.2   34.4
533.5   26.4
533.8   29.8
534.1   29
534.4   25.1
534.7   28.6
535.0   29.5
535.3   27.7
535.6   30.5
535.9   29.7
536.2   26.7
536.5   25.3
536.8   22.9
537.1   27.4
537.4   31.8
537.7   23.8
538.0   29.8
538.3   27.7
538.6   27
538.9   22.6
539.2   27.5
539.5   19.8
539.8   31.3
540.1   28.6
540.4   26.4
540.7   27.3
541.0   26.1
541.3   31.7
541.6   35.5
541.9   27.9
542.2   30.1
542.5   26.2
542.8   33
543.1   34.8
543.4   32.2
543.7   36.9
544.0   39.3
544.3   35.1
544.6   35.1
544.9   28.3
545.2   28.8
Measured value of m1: 0.644 nm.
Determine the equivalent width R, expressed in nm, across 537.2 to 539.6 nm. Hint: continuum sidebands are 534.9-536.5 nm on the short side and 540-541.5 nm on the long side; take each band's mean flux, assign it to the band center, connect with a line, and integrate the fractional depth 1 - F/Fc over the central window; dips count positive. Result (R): 0.16 nm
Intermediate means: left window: 28.5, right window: 28.2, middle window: 26.4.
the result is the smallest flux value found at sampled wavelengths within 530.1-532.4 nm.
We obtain 22.6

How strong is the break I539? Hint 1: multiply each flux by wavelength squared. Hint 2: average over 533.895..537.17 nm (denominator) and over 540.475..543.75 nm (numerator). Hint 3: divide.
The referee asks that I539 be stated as 1.15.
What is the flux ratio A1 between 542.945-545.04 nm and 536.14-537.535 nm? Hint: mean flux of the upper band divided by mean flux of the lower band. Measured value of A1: 1.29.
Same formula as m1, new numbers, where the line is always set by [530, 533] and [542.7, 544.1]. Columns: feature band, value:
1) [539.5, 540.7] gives 0.193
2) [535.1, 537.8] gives 0.229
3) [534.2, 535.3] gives 0.036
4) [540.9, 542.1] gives 0.117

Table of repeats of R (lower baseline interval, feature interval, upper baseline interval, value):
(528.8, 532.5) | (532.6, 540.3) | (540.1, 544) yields 0.37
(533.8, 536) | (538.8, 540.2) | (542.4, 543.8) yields 0.22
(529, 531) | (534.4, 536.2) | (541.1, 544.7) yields 0.05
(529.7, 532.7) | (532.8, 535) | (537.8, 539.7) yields -0.24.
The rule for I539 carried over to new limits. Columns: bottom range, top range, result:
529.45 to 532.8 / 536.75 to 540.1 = 1.04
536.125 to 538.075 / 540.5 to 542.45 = 1.12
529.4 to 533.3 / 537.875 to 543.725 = 1.11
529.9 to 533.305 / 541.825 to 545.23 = 1.26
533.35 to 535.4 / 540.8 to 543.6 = 1.13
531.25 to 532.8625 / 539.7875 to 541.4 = 1.07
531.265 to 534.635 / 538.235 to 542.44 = 1.02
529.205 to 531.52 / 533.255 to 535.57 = 1.09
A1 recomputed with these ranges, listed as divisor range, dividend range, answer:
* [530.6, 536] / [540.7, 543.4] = 1.09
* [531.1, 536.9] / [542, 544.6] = 1.20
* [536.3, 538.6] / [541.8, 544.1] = 1.21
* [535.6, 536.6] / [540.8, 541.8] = 1.11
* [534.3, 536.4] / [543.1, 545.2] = 1.21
